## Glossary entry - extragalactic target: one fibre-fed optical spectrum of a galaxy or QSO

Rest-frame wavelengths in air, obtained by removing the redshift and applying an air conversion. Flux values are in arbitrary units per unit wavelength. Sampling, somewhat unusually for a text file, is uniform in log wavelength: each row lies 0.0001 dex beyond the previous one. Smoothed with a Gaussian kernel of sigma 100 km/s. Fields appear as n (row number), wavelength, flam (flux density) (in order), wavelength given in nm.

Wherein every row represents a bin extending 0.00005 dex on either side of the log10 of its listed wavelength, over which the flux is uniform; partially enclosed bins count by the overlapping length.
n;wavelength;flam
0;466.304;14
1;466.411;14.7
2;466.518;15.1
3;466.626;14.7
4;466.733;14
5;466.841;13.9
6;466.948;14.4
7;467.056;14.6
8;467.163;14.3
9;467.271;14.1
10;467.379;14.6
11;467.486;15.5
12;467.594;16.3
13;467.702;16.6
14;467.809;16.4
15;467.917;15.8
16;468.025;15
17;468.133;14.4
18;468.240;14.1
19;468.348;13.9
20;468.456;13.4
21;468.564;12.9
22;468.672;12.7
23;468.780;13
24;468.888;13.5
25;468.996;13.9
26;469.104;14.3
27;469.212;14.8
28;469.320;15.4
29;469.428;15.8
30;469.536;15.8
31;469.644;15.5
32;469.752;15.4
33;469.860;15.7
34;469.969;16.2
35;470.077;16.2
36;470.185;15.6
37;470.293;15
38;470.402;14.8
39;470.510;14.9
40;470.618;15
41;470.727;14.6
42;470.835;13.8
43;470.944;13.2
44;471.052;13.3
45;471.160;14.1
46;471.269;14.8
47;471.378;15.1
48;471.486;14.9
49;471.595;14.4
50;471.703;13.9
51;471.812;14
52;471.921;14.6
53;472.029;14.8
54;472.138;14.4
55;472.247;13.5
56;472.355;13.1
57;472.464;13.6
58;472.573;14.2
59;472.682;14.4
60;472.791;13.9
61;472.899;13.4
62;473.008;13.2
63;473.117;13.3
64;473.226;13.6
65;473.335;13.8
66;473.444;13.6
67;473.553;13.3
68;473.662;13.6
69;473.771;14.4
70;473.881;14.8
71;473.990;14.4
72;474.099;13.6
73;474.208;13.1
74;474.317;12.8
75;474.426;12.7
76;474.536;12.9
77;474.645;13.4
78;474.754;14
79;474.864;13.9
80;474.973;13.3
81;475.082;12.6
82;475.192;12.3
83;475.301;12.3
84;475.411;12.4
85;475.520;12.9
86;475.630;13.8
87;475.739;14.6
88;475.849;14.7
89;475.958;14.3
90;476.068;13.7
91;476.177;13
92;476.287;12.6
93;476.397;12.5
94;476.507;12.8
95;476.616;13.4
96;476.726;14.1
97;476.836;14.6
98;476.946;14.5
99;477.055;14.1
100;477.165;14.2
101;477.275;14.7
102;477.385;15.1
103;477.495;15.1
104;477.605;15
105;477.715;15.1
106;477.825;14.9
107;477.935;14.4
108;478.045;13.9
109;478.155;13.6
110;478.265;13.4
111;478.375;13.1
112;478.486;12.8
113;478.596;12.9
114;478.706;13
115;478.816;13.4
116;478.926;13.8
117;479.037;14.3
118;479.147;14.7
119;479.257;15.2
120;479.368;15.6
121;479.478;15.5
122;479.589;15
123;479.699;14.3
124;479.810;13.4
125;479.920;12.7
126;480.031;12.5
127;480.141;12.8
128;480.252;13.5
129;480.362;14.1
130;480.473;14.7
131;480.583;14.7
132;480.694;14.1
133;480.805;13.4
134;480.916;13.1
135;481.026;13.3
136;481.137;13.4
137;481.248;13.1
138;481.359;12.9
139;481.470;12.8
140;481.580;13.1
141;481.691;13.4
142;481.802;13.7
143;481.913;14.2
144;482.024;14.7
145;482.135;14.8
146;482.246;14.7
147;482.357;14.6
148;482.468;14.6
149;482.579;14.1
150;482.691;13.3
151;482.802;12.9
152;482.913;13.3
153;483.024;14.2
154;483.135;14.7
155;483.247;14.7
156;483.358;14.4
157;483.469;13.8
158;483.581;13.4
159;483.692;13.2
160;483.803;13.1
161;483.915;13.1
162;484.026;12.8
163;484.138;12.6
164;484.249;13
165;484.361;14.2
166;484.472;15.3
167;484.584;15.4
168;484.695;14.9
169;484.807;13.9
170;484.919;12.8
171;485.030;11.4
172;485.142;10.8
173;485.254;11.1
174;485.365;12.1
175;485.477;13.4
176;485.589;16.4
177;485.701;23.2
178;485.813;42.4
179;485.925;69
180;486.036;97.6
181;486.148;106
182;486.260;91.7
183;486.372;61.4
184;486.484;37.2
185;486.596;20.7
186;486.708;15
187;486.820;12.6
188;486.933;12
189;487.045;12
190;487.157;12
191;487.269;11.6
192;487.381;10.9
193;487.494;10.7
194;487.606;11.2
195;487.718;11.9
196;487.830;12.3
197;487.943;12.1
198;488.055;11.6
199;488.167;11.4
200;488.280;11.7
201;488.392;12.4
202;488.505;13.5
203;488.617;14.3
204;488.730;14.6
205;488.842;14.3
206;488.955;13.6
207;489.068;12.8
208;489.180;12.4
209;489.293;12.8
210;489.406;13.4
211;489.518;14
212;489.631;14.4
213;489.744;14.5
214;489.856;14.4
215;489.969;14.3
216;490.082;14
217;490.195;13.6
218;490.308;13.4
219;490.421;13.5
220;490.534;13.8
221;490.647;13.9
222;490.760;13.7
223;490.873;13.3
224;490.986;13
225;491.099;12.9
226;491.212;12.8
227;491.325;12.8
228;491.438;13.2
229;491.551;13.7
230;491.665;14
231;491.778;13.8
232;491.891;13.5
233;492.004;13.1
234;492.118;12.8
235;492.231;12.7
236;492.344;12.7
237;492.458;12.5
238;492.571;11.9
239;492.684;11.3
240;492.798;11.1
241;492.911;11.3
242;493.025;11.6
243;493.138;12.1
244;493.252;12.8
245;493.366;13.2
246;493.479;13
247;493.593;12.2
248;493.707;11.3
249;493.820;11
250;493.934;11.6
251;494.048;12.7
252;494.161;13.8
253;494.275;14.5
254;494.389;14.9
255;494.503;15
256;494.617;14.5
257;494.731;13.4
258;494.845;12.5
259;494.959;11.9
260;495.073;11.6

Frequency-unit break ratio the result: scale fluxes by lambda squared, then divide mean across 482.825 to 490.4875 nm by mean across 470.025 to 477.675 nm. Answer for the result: 1.5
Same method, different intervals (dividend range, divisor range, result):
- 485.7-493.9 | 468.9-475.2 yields 1.41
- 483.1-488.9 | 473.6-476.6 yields 1.67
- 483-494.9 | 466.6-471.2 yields 1.26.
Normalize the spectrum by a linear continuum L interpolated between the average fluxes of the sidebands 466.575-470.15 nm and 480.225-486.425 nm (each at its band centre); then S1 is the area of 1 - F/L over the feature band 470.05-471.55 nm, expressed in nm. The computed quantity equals 0.11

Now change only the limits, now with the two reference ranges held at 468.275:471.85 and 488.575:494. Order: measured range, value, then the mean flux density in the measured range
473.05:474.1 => 0.033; 13.8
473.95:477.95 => 0.115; 13.7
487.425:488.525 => 0.121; 11.8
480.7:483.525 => -0.025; 13.8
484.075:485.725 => -0.043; 13.8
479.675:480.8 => 0.014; 13.6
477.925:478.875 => 0.042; 13.3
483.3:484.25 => 0.021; 13.3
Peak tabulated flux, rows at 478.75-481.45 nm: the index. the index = 15.6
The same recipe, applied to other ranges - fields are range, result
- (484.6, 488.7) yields 106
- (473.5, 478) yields 15.1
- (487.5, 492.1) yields 14.6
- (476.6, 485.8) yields 23.2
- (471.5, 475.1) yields 14.8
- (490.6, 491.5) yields 13.9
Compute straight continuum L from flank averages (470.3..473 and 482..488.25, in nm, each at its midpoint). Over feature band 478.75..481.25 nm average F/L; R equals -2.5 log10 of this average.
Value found 0.295 mag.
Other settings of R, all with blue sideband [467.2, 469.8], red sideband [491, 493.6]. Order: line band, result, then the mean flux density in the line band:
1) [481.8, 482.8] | -0.06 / 14.2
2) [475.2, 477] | 0.05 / 13.5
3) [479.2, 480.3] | -0.02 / 14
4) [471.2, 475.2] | 0.04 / 13.8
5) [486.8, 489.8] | 0.03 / 12.6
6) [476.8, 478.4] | -0.04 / 14.4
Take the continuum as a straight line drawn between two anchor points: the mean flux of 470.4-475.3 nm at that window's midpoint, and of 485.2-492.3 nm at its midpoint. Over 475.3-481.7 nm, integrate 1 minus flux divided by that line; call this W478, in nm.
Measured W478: 0.85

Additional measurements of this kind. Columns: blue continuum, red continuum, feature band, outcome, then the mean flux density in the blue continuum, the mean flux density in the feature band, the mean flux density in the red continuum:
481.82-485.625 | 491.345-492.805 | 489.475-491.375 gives -0.09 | 13.7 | 13.7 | 12.8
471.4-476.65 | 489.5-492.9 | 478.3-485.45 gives -0.11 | 13.6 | 13.7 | 13.3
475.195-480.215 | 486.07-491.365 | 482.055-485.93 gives 0.24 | 13.9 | 15.6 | 18.7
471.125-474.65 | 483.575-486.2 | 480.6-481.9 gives 0.49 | 13.9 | 13.4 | 24.8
